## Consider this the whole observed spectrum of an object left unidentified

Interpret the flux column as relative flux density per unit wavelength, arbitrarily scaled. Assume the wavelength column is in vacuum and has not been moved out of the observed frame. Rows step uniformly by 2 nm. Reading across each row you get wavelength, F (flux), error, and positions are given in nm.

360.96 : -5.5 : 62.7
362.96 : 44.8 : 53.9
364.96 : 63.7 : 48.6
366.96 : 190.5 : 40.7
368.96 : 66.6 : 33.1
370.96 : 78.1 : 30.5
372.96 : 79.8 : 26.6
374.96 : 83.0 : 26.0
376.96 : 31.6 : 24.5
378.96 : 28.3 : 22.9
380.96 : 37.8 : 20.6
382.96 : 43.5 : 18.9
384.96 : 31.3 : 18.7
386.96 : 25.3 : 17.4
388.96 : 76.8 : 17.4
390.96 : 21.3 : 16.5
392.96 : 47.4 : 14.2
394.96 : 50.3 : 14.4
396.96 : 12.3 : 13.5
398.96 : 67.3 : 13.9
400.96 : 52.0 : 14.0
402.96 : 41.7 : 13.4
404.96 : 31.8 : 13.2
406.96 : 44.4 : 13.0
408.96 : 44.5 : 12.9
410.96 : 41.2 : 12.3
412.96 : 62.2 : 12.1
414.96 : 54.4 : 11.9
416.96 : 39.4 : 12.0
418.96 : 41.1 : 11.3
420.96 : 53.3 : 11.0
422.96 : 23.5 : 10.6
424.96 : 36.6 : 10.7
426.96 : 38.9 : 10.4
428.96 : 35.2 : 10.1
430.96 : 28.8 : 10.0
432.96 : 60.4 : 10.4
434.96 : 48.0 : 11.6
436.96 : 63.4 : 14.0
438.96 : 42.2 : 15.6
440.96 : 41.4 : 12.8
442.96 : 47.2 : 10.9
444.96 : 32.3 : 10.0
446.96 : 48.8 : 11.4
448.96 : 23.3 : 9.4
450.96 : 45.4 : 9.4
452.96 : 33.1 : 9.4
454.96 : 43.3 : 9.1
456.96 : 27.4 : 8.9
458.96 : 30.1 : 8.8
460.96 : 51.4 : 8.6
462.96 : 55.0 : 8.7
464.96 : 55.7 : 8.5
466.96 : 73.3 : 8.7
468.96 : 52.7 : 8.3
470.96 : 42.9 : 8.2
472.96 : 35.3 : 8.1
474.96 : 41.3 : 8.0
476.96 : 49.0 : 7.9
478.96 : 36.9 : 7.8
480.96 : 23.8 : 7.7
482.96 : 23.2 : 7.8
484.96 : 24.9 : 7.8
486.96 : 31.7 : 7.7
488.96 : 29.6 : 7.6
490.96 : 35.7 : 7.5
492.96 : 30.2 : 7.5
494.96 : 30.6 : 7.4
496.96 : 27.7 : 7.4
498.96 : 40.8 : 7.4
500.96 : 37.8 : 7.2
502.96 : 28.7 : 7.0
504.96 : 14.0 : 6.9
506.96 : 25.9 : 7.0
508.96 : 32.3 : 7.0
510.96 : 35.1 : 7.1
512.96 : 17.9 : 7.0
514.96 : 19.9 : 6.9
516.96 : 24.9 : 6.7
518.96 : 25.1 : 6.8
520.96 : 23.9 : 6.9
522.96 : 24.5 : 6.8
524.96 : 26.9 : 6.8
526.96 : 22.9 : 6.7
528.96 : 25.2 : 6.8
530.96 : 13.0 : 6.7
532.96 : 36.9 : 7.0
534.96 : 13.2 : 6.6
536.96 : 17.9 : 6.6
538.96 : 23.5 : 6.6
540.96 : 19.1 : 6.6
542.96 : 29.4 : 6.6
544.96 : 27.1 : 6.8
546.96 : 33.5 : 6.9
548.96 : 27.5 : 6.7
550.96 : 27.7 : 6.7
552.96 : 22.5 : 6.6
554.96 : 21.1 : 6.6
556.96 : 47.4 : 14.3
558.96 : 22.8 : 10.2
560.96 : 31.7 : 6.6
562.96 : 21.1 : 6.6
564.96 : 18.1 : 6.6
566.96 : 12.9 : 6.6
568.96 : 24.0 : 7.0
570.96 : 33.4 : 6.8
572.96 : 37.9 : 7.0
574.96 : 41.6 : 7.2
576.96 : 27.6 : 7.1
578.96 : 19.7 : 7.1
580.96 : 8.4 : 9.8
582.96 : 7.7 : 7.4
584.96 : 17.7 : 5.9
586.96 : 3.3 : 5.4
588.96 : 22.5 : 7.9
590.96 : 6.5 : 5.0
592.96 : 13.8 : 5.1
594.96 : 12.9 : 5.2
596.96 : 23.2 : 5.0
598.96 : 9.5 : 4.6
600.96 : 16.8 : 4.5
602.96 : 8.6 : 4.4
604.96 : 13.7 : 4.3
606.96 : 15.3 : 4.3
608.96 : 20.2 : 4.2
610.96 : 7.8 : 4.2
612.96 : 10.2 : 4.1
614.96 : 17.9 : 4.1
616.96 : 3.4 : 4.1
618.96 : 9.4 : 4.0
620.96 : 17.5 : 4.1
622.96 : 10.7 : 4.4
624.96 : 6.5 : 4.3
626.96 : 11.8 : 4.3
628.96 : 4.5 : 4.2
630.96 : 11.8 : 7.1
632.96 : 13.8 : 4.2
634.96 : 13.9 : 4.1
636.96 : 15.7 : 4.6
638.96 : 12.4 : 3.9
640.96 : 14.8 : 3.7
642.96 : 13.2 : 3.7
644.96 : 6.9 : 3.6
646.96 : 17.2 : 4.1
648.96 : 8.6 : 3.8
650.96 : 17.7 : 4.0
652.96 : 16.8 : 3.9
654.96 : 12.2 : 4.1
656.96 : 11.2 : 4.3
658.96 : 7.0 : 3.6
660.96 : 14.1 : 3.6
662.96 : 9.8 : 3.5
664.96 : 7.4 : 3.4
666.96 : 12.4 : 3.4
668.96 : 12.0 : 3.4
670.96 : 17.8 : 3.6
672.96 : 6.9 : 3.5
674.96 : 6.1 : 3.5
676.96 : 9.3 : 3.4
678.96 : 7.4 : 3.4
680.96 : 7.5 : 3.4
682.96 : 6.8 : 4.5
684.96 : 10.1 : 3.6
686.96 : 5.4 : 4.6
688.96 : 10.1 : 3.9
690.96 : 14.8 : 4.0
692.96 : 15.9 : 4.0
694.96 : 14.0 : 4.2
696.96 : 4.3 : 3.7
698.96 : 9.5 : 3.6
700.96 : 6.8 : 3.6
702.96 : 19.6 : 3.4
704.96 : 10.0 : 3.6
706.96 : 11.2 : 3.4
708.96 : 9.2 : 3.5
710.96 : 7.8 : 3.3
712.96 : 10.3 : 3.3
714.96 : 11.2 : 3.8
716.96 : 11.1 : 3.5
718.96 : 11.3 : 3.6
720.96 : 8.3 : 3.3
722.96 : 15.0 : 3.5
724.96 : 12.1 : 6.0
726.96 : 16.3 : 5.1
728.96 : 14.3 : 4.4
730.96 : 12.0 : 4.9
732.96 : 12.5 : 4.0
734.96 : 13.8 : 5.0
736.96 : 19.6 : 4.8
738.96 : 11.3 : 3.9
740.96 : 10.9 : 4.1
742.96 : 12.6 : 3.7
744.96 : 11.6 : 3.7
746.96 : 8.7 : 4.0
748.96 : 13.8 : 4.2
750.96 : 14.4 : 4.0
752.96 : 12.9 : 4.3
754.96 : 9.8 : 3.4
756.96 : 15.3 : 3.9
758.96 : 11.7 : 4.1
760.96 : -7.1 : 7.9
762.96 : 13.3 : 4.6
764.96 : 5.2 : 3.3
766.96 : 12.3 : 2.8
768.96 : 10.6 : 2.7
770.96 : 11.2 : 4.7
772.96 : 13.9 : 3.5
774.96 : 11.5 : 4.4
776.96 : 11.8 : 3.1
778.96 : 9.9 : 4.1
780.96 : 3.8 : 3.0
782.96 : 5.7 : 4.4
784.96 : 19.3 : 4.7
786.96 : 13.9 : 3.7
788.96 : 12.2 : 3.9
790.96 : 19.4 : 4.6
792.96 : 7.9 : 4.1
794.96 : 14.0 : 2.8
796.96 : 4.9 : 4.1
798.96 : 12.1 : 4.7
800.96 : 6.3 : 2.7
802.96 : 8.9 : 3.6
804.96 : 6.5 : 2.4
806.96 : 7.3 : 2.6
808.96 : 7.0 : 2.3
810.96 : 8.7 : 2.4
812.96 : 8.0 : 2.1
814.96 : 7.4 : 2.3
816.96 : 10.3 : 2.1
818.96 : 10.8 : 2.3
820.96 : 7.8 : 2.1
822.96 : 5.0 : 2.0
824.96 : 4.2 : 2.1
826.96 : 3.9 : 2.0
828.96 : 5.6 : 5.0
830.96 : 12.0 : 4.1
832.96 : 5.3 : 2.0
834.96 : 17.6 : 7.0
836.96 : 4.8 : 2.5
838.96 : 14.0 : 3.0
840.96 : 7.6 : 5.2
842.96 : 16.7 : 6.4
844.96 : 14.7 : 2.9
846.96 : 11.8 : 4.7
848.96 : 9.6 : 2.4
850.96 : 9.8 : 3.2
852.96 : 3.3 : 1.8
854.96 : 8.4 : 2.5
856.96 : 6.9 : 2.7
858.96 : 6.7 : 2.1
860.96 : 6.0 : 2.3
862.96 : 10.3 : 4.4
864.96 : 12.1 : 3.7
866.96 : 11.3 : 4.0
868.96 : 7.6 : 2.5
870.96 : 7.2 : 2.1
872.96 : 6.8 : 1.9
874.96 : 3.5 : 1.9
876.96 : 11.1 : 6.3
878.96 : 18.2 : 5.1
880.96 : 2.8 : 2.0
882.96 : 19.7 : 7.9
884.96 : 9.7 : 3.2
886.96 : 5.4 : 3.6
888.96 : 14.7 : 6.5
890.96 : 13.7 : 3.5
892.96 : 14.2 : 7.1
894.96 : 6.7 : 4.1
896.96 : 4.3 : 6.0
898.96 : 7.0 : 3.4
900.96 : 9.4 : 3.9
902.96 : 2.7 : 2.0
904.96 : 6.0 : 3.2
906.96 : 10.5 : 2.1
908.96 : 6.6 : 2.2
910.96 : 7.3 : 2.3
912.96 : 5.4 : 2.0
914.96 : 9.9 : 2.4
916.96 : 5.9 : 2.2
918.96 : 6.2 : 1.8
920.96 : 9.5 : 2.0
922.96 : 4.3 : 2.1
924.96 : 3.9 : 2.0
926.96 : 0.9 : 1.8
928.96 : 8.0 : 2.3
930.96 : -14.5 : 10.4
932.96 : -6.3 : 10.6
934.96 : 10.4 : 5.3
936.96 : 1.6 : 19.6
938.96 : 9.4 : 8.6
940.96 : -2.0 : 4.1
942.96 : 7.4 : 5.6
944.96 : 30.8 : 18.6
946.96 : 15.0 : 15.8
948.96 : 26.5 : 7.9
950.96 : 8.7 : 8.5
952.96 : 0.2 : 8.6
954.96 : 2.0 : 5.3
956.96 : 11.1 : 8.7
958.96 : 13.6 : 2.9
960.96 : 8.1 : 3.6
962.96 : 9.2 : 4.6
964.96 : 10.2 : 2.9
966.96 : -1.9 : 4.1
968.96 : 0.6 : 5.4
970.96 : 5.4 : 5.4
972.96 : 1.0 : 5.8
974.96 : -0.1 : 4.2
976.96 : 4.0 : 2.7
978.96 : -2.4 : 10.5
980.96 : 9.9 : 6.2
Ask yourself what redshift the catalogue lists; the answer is 2.017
